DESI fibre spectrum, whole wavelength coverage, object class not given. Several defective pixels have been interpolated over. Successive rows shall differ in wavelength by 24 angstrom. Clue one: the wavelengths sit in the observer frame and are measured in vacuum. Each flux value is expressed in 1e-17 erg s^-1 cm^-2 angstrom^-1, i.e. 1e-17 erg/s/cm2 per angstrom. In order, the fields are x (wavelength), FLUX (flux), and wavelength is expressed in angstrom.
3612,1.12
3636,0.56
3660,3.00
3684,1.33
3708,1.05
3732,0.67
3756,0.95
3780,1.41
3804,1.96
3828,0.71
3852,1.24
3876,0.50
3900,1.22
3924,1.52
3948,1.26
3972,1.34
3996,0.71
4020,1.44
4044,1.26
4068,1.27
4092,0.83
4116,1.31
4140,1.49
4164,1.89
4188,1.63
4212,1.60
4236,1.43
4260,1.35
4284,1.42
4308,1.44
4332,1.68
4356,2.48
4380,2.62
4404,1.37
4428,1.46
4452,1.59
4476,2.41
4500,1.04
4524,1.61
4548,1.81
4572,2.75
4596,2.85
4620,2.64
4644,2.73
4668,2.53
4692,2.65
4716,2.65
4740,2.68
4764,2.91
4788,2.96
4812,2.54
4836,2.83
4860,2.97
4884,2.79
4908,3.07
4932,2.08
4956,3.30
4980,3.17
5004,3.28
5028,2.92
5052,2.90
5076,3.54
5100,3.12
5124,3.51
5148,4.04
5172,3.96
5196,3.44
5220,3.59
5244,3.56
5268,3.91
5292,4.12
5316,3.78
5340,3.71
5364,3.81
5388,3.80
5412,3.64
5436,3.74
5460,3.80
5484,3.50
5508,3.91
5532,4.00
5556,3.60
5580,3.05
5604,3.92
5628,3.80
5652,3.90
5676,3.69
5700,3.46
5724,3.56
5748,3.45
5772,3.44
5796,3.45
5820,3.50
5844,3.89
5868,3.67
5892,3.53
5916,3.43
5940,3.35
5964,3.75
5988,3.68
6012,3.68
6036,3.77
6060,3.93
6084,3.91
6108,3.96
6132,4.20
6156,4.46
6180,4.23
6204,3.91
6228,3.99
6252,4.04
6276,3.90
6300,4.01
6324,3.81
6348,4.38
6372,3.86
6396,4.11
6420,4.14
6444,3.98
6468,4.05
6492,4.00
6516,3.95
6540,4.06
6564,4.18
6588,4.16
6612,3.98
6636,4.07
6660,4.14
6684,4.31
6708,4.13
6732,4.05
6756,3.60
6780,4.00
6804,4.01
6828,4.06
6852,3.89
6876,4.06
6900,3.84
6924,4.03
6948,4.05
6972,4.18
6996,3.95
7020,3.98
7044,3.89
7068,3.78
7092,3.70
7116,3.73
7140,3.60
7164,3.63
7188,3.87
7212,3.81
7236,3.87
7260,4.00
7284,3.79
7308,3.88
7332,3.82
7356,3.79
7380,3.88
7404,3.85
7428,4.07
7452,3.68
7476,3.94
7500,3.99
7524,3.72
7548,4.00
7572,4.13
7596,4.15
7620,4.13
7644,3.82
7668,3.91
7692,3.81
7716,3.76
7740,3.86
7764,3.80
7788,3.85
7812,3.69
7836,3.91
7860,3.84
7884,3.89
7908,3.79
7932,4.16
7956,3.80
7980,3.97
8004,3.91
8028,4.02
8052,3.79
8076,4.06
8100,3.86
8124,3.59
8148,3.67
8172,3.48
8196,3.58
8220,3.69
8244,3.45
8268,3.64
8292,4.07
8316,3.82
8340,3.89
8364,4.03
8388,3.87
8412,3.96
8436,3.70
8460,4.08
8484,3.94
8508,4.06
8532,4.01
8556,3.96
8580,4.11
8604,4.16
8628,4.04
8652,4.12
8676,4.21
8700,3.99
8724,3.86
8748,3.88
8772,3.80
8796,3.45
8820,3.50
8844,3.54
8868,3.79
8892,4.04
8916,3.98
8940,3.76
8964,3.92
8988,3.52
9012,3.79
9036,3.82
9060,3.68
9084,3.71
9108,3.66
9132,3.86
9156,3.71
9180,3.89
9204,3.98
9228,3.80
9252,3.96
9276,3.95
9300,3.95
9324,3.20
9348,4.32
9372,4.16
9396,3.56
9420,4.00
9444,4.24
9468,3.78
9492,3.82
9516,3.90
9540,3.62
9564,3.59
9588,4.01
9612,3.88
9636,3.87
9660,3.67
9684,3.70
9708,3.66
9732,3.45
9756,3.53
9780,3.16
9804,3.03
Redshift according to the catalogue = 0.15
